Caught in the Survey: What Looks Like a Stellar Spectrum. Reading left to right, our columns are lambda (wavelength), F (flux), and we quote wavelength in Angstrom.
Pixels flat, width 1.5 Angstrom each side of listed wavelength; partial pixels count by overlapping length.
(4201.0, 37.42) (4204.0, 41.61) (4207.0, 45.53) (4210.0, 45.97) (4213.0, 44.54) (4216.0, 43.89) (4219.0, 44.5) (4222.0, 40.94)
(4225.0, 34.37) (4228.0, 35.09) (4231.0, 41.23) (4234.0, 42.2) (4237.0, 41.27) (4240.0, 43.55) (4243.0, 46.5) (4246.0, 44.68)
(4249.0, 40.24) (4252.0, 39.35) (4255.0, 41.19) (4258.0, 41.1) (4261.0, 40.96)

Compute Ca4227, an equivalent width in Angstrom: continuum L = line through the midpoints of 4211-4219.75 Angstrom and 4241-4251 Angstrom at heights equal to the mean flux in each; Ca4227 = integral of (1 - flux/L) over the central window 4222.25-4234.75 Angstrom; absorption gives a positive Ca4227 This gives 1.64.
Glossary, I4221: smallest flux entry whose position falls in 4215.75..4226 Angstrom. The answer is 34.37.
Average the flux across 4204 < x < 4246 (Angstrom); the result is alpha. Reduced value 42.3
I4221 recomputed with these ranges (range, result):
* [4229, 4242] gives 41.23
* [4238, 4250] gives 40.24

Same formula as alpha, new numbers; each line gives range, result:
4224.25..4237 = 38.8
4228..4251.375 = 42.2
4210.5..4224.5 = 43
